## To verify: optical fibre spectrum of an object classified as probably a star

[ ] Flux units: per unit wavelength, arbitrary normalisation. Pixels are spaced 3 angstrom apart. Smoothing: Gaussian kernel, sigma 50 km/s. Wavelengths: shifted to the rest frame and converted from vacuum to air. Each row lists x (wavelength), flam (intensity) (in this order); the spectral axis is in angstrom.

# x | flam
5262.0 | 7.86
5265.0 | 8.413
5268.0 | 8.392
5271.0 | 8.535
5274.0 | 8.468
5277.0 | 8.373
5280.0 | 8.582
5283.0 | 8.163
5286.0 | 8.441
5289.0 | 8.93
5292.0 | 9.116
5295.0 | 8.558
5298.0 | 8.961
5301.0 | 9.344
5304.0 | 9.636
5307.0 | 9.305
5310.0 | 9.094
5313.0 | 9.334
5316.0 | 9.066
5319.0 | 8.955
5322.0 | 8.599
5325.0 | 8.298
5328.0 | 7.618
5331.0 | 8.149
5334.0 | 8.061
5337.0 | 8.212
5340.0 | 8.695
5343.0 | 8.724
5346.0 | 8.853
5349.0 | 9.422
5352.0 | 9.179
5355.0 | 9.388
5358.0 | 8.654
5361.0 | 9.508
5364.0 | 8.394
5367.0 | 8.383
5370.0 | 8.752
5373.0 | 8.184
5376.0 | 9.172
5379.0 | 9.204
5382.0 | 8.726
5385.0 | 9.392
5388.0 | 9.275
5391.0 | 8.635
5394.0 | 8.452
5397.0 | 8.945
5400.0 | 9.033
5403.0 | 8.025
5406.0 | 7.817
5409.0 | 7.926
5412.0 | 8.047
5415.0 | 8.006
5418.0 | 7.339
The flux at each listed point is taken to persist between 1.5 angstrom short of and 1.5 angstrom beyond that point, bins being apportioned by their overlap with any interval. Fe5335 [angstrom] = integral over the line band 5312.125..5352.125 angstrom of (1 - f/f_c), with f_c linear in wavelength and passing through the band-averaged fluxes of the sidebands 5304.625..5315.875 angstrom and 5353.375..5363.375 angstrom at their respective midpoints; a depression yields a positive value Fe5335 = 2.45 angstrom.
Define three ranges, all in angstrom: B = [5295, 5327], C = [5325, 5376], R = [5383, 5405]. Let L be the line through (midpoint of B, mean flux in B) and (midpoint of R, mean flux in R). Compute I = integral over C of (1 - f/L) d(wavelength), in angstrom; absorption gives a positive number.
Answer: 1.5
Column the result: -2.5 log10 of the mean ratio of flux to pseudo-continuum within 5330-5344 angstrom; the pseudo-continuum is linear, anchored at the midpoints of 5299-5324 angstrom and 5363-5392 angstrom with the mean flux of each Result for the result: 0.082 mag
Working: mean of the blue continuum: 9.15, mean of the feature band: 8.36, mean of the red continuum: 8.82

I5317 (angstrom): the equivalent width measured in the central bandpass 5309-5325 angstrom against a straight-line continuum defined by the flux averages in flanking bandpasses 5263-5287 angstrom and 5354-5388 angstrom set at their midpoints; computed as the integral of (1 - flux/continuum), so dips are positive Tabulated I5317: -0.59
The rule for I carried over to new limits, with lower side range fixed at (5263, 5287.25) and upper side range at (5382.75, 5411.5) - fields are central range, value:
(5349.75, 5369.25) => -0.90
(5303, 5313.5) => -1.08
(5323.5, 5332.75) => 0.51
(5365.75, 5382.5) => -0.36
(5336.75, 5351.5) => -0.59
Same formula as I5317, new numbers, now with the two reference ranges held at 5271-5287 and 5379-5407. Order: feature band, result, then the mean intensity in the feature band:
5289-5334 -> -1.7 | 8.84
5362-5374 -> 0.3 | 8.48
